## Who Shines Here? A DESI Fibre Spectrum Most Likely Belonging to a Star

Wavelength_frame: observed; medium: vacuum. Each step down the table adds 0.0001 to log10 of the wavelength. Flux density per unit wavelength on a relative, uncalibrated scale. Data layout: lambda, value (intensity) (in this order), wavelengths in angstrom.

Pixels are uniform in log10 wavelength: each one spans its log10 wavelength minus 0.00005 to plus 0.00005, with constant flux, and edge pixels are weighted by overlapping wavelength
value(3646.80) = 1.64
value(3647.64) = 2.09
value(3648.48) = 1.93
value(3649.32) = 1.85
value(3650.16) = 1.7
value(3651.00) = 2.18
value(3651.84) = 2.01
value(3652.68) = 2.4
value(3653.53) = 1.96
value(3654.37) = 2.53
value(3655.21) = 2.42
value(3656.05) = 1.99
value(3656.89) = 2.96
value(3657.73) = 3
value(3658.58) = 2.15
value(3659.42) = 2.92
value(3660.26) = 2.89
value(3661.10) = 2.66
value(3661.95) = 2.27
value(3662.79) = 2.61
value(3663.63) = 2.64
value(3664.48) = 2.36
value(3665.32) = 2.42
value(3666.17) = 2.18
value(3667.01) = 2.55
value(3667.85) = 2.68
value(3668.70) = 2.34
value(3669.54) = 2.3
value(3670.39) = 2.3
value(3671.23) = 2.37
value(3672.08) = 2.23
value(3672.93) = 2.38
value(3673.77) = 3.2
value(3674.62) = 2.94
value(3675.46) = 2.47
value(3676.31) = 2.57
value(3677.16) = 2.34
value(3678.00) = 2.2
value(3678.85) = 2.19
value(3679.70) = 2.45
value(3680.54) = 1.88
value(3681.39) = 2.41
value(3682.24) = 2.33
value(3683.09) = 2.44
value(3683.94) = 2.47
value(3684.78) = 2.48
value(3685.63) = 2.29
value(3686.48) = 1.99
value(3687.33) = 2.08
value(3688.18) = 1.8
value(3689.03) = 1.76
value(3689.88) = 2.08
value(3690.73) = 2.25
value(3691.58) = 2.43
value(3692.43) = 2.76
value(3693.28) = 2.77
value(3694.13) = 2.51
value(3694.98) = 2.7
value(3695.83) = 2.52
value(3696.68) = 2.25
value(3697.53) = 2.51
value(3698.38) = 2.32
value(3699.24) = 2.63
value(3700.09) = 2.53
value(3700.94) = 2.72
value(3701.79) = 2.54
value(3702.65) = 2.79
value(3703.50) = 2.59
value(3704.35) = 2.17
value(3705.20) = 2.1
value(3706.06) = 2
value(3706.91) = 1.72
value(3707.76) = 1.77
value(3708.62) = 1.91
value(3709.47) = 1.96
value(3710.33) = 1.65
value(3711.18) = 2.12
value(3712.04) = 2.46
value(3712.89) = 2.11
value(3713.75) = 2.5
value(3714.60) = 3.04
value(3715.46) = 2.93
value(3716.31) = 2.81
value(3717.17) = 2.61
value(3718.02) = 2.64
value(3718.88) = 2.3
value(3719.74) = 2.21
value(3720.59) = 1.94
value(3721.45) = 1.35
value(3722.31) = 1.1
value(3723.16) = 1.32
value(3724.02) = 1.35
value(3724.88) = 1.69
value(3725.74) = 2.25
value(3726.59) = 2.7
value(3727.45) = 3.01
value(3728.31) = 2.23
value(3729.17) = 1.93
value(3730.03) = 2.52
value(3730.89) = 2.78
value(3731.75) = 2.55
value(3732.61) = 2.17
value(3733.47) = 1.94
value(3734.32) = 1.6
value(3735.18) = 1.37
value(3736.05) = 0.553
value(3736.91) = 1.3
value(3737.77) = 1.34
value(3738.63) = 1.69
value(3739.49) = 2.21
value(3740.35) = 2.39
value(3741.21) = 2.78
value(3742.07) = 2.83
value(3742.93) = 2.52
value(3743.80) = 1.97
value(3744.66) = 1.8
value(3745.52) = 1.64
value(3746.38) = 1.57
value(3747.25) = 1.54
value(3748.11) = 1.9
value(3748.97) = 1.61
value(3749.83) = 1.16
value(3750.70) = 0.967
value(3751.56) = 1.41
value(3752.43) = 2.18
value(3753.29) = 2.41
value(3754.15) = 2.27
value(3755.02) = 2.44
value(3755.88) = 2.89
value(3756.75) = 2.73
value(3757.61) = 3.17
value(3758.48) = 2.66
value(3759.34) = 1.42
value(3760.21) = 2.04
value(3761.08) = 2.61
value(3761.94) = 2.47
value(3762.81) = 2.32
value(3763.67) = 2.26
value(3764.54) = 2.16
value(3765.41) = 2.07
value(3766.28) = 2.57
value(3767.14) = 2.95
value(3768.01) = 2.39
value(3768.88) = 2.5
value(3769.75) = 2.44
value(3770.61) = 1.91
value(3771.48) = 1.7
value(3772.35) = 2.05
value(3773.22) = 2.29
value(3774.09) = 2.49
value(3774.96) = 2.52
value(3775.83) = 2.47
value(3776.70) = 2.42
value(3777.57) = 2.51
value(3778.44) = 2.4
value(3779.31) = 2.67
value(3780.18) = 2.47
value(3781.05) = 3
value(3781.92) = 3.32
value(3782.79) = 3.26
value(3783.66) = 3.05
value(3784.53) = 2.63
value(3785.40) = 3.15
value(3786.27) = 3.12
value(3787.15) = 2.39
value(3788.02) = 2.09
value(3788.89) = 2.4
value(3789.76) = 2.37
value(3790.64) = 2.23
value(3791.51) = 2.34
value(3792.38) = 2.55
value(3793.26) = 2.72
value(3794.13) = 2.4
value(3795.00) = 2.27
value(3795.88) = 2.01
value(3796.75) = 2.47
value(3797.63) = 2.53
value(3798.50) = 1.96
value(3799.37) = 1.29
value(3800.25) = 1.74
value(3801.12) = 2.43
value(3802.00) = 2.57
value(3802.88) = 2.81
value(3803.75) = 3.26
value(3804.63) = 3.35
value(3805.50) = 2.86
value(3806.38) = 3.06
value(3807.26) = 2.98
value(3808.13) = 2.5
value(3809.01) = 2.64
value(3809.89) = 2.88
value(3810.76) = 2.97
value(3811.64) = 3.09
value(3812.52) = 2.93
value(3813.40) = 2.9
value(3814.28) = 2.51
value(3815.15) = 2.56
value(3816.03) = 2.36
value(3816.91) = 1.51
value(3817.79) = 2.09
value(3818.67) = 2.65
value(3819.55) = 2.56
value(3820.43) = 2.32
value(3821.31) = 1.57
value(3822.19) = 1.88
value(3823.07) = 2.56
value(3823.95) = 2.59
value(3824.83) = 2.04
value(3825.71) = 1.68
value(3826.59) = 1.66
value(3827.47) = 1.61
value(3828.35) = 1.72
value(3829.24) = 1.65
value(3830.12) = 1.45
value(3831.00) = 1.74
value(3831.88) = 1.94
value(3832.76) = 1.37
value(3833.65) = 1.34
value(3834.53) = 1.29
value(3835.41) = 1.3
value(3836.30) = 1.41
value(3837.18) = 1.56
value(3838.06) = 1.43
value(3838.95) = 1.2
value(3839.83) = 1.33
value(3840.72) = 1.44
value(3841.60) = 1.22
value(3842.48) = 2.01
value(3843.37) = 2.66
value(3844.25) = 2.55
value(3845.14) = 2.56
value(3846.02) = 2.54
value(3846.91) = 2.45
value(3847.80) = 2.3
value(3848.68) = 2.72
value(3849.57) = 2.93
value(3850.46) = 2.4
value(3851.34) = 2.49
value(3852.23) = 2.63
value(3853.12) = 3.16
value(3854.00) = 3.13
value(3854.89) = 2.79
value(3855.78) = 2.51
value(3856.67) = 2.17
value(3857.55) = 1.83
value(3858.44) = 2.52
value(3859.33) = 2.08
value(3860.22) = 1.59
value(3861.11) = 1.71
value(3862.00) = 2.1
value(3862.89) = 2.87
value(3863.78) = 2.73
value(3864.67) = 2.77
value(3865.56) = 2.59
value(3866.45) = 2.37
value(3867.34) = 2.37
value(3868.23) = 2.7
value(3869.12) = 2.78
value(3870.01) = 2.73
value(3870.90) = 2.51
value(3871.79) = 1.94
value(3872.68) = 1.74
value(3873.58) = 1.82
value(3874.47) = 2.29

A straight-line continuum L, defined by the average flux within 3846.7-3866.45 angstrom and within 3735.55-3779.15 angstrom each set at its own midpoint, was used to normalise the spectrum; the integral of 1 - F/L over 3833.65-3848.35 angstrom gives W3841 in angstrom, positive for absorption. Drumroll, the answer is 3.7 angstrom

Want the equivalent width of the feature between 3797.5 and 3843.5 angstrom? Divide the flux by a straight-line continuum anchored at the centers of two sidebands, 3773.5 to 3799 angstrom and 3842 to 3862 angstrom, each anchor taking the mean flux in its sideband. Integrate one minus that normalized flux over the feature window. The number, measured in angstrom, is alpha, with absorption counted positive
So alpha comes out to 6.8 angstrom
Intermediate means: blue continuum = 2.55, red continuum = 2.43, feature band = 2.12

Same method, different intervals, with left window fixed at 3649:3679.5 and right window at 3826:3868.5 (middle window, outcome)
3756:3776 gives -1.1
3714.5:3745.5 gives 3.0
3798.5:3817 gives -4.0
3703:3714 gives 1.2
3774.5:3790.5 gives -3.3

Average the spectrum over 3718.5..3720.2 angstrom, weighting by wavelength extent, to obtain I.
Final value 2.25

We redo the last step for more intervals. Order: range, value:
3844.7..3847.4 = 2.51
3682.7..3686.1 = 2.42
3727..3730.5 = 2.42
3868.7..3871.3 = 2.68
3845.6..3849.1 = 2.5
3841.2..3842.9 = 1.62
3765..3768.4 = 2.5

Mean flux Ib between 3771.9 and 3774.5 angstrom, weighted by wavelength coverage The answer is 2.27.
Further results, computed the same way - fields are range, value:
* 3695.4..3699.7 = 2.45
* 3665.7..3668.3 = 2.47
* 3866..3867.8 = 2.37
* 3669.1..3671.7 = 2.32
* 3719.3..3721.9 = 1.83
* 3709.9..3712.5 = 2.08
